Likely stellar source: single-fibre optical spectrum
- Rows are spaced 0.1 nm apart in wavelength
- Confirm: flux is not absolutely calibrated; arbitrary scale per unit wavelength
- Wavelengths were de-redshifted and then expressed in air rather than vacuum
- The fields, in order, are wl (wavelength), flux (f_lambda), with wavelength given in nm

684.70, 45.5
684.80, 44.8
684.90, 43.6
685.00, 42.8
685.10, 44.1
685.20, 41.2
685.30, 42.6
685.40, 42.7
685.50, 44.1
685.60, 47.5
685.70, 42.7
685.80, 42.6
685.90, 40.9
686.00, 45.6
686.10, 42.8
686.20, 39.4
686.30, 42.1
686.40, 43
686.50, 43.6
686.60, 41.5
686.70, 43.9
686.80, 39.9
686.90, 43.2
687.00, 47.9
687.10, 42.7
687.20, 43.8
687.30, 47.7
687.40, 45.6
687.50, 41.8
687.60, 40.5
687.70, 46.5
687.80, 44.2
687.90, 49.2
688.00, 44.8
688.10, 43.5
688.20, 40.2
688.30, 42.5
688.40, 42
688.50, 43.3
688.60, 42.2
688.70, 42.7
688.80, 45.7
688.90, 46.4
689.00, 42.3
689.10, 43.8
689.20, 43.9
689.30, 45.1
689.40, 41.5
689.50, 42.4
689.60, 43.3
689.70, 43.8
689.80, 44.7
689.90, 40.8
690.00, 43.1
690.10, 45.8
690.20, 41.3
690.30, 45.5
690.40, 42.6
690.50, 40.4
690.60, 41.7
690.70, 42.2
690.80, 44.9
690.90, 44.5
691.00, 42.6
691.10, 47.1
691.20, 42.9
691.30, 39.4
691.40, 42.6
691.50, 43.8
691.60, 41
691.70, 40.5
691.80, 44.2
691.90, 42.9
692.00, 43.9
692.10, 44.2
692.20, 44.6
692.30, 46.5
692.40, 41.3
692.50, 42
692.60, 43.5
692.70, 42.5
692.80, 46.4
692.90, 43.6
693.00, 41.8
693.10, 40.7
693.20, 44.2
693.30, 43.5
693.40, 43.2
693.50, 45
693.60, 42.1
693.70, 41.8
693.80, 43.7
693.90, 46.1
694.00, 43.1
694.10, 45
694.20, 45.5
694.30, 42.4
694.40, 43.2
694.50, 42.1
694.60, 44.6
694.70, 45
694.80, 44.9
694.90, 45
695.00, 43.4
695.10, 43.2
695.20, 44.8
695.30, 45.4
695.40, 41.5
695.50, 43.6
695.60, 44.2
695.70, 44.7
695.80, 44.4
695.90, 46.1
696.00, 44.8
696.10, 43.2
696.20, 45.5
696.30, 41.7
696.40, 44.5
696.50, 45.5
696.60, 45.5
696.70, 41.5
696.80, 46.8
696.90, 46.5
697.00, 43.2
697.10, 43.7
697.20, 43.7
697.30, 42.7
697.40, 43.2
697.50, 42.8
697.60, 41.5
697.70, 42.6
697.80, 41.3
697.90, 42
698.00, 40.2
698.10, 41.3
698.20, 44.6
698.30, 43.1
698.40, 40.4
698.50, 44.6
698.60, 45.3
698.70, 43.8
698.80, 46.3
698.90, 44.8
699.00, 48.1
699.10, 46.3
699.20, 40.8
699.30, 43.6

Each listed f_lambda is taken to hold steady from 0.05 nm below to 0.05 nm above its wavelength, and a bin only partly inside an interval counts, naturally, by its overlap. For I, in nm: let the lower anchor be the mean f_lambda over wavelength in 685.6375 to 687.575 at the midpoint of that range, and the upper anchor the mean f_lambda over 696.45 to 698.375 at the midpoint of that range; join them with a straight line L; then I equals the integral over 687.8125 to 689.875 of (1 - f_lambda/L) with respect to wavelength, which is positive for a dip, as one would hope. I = -0.02 nm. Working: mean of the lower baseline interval 43.2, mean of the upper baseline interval 43.2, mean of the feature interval 43.6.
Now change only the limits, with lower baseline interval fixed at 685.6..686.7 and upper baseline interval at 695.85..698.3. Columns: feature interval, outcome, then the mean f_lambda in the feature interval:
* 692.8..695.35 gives -0.029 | 43.8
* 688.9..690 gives -0.009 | 43.3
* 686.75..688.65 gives -0.041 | 43.8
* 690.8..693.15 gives -0.003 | 43.2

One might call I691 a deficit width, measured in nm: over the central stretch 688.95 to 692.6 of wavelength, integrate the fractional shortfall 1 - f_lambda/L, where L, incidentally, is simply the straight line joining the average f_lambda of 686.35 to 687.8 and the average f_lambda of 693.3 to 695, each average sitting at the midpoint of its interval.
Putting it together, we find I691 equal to 0.05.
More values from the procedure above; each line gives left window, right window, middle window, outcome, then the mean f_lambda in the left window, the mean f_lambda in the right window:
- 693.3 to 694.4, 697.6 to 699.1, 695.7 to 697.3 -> -0.03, 43.7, 43.5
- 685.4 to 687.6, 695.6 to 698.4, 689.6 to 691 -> 0.01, 43.4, 43.5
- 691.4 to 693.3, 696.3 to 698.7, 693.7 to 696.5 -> -0.06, 43.2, 43.3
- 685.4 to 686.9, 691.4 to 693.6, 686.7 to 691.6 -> -0.05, 42.8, 43.3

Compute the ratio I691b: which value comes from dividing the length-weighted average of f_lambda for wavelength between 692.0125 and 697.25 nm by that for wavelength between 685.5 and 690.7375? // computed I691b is 1.0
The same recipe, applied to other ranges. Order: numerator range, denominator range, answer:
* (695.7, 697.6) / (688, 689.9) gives 1.02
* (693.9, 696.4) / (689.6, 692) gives 1.03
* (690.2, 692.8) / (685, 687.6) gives 1.00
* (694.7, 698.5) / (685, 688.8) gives 1.01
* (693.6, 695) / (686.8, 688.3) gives 0.99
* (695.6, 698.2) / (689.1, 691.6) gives 1.01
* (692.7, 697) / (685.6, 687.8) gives 1.02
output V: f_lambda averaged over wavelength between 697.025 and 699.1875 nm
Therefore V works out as 43.4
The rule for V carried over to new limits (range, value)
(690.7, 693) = 43.3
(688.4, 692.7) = 43.2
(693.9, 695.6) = 44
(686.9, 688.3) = 44.4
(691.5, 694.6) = 43.4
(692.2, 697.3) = 43.9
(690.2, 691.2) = 43.4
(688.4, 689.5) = 43.6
